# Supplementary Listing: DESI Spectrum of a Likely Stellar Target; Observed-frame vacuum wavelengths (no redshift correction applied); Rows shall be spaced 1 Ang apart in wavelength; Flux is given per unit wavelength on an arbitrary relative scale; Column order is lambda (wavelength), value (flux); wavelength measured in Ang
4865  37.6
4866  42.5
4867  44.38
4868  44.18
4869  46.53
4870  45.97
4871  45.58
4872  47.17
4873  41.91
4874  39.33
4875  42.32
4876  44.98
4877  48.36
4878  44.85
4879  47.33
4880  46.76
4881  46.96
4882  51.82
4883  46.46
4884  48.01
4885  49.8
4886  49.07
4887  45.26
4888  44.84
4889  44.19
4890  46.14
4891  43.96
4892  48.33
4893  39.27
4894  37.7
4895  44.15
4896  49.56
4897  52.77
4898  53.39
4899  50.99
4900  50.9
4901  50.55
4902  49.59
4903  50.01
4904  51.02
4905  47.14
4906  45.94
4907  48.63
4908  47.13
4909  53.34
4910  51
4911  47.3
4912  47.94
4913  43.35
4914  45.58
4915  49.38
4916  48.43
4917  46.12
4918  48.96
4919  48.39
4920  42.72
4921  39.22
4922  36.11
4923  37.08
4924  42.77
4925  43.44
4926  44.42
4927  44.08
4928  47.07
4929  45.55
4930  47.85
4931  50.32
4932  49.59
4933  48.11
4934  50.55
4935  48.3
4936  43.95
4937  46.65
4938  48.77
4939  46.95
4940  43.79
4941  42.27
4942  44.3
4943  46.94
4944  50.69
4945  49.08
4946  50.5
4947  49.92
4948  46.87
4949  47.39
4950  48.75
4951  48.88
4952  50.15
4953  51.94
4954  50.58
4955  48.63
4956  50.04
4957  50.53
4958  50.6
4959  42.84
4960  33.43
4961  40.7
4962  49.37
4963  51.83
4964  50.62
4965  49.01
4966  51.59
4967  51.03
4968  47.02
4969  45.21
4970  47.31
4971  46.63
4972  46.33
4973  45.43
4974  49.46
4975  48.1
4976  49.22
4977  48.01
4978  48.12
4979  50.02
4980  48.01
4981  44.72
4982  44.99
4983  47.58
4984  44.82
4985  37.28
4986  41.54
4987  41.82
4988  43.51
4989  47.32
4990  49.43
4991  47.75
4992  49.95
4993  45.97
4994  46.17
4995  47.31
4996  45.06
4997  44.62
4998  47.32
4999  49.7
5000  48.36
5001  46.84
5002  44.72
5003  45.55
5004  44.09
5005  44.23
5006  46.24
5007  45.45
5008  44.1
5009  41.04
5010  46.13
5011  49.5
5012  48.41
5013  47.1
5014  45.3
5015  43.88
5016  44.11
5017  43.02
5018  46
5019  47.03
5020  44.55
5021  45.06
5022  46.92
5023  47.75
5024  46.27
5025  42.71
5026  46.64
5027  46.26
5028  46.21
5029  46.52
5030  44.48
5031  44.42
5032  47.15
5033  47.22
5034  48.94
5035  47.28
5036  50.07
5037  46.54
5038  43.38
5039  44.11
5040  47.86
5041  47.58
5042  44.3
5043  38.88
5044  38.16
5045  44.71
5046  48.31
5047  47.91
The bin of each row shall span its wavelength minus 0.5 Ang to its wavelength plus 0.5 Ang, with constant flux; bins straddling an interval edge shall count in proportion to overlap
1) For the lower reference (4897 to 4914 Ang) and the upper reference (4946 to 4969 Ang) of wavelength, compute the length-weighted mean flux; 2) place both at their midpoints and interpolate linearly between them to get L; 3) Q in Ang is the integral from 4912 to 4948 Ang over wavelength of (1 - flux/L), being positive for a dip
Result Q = 2.0 Ang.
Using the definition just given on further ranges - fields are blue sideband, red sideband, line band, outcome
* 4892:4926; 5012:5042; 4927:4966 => -1.06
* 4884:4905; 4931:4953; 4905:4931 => 1.06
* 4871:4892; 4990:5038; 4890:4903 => -0.45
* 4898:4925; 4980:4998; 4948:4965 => -0.67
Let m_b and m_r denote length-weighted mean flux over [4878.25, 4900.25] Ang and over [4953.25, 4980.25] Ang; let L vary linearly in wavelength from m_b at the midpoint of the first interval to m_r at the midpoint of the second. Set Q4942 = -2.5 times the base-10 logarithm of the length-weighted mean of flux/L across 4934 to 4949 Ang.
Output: 0.009 mag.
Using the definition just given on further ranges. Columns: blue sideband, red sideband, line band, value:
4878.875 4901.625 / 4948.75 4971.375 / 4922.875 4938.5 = 0.03 mag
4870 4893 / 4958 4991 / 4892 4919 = -0.05 mag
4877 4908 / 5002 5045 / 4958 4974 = -0.01 mag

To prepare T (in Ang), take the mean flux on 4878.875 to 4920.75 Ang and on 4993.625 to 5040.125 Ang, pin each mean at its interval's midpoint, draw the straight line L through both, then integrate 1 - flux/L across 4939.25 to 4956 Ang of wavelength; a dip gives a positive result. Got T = -0.5 Ang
